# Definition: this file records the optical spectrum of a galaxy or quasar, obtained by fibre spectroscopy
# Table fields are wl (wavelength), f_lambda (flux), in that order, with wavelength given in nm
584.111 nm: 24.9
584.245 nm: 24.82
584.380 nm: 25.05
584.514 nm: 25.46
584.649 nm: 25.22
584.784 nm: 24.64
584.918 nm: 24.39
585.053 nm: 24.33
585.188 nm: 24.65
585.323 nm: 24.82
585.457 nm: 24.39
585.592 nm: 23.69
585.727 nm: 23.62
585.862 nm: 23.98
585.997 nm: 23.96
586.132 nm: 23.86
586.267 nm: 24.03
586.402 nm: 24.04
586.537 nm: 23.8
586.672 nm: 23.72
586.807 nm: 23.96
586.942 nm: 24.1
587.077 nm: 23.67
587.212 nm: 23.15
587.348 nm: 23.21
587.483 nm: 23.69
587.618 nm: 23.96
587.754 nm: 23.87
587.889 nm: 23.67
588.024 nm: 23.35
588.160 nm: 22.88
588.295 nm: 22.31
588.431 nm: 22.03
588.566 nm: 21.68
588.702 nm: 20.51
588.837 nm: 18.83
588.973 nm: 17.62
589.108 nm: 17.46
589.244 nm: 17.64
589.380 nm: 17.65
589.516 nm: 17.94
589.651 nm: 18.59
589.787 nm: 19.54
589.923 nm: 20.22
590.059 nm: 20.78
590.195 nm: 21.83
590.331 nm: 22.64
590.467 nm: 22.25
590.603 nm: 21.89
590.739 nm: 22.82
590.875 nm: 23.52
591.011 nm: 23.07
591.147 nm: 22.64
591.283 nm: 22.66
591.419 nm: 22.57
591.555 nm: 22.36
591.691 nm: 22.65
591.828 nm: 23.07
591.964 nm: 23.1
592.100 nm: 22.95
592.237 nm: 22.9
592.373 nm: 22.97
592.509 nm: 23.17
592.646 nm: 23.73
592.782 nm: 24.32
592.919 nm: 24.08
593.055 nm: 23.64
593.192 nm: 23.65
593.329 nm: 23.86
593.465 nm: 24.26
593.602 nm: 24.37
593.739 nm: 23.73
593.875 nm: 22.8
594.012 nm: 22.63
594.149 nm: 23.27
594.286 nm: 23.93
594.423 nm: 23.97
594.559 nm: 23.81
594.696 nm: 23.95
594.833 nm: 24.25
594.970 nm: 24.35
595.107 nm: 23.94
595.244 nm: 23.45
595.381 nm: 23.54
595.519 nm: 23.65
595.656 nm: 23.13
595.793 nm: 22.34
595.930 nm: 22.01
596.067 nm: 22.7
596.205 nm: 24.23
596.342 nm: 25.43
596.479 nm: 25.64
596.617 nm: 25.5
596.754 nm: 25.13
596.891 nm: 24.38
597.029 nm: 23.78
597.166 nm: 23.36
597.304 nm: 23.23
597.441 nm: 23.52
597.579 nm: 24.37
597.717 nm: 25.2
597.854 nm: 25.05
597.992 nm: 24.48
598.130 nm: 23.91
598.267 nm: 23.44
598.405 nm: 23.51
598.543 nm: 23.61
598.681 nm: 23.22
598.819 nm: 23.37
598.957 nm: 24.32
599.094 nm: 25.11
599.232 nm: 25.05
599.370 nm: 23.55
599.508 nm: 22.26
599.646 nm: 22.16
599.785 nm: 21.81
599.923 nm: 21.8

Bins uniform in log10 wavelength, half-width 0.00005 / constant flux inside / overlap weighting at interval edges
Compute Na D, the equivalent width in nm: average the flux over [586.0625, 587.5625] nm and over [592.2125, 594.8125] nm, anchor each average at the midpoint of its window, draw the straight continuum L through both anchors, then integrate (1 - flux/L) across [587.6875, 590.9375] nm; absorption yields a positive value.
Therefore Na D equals 0.39 nm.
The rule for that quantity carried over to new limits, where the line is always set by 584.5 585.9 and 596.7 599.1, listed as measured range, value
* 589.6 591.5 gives 0.191 nm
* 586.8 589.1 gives 0.191 nm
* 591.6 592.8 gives 0.053 nm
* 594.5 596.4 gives 0.039 nm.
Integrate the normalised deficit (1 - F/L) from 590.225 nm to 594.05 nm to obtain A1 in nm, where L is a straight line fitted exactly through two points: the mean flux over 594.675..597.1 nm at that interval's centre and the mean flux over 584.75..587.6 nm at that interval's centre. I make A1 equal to 0.13 nm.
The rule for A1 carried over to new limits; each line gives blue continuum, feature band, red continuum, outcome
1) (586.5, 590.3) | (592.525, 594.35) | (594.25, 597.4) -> -0.05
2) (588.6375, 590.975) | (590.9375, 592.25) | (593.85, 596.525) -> -0.09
